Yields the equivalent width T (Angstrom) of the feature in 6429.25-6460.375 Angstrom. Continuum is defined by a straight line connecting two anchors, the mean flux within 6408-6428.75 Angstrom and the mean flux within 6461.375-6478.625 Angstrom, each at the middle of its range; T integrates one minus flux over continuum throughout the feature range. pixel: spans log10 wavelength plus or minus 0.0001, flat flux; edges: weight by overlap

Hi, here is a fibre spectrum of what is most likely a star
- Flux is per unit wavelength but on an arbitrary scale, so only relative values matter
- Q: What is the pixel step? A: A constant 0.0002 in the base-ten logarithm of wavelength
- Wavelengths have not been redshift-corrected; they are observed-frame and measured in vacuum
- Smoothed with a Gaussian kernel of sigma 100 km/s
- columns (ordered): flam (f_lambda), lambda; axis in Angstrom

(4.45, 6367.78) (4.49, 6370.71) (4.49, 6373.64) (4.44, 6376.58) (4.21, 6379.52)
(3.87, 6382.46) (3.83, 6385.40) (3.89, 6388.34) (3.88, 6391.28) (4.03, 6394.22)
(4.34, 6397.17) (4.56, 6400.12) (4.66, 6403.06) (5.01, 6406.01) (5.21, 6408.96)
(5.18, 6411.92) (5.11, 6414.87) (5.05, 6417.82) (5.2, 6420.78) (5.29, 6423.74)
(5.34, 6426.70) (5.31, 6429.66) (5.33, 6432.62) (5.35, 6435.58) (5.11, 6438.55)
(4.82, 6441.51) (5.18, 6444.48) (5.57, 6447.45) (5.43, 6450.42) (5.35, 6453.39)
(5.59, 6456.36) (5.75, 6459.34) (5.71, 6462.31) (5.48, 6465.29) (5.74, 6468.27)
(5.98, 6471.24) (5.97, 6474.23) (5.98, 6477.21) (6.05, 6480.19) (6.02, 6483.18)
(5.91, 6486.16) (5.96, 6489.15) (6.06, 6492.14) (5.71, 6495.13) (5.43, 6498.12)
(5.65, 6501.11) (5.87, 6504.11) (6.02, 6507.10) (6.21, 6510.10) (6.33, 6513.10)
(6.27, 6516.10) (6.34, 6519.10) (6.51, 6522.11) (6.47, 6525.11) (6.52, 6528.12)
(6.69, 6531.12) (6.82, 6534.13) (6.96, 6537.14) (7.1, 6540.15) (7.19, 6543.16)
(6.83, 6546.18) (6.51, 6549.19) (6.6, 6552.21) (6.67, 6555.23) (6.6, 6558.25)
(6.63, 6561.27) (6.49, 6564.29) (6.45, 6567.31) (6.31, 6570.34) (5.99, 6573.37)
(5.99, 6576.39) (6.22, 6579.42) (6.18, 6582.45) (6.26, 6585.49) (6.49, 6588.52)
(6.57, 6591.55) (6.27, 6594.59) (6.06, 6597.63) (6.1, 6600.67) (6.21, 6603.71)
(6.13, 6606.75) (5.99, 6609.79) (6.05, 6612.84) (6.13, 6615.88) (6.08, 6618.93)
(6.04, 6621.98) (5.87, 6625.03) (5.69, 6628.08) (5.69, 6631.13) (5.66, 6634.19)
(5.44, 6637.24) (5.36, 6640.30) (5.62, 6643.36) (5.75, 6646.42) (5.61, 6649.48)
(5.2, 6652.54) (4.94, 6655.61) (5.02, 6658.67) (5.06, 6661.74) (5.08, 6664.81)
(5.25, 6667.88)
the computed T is 1.0 Angstrom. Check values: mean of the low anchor 5.2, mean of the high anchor 5.81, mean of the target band 5.34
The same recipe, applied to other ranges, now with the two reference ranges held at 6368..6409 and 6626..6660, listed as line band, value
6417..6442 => -3.94 Angstrom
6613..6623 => -1.37 Angstrom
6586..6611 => -4.60 Angstrom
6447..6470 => -4.68 Angstrom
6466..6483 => -4.40 Angstrom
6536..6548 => -4.78 Angstrom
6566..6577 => -2.25 Angstrom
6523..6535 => -4.01 Angstrom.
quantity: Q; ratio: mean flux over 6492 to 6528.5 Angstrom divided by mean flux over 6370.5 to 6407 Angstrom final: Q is 1.43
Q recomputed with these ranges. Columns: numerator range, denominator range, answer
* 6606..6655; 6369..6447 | 1.21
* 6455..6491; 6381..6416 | 1.31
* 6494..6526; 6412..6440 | 1.16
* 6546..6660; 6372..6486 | 1.18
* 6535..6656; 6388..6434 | 1.27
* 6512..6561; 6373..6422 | 1.47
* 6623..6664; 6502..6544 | 0.84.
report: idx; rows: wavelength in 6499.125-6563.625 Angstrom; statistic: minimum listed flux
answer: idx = 5.65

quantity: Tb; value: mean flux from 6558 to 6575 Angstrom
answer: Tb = 6.4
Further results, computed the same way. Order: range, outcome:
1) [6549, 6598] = 6.37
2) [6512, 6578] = 6.56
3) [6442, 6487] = 5.69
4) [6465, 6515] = 5.92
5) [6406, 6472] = 5.35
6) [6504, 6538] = 6.43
